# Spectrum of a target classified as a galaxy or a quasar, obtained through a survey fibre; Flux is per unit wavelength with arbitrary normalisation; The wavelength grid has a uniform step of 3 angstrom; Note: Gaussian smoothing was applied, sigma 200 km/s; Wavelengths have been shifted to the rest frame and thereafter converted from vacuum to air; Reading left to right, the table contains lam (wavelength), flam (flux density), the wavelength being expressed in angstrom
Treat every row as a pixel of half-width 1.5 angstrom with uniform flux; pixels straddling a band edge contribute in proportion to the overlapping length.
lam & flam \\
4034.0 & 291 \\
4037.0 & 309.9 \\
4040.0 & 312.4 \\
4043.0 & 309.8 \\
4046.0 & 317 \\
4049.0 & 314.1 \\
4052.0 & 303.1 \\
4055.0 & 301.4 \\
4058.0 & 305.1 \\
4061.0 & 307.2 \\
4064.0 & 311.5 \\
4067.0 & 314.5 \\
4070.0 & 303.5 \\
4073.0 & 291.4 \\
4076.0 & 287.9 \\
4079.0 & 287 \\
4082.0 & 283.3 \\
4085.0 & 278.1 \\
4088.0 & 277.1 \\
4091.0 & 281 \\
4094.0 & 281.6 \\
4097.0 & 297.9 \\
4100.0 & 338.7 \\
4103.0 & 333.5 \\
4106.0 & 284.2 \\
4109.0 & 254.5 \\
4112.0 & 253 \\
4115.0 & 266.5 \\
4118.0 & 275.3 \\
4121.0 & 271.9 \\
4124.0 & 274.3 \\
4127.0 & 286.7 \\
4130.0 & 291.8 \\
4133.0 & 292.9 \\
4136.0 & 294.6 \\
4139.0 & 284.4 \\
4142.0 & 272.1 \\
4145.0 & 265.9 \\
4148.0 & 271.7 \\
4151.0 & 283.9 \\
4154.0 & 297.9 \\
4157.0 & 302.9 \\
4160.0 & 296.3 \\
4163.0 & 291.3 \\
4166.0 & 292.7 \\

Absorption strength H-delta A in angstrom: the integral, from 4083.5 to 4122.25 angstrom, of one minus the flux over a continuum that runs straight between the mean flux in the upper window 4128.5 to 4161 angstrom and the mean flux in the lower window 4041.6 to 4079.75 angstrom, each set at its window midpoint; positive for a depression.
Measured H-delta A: 1.5 angstrom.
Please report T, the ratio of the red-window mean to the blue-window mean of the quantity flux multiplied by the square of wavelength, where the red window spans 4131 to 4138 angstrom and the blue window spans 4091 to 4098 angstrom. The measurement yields 1.04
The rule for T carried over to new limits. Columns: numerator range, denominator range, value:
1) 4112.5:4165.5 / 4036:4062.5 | 0.96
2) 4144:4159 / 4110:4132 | 1.06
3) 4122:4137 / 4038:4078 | 0.97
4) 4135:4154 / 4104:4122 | 1.06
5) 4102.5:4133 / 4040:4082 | 0.94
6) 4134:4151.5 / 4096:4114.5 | 0.97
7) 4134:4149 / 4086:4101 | 0.97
